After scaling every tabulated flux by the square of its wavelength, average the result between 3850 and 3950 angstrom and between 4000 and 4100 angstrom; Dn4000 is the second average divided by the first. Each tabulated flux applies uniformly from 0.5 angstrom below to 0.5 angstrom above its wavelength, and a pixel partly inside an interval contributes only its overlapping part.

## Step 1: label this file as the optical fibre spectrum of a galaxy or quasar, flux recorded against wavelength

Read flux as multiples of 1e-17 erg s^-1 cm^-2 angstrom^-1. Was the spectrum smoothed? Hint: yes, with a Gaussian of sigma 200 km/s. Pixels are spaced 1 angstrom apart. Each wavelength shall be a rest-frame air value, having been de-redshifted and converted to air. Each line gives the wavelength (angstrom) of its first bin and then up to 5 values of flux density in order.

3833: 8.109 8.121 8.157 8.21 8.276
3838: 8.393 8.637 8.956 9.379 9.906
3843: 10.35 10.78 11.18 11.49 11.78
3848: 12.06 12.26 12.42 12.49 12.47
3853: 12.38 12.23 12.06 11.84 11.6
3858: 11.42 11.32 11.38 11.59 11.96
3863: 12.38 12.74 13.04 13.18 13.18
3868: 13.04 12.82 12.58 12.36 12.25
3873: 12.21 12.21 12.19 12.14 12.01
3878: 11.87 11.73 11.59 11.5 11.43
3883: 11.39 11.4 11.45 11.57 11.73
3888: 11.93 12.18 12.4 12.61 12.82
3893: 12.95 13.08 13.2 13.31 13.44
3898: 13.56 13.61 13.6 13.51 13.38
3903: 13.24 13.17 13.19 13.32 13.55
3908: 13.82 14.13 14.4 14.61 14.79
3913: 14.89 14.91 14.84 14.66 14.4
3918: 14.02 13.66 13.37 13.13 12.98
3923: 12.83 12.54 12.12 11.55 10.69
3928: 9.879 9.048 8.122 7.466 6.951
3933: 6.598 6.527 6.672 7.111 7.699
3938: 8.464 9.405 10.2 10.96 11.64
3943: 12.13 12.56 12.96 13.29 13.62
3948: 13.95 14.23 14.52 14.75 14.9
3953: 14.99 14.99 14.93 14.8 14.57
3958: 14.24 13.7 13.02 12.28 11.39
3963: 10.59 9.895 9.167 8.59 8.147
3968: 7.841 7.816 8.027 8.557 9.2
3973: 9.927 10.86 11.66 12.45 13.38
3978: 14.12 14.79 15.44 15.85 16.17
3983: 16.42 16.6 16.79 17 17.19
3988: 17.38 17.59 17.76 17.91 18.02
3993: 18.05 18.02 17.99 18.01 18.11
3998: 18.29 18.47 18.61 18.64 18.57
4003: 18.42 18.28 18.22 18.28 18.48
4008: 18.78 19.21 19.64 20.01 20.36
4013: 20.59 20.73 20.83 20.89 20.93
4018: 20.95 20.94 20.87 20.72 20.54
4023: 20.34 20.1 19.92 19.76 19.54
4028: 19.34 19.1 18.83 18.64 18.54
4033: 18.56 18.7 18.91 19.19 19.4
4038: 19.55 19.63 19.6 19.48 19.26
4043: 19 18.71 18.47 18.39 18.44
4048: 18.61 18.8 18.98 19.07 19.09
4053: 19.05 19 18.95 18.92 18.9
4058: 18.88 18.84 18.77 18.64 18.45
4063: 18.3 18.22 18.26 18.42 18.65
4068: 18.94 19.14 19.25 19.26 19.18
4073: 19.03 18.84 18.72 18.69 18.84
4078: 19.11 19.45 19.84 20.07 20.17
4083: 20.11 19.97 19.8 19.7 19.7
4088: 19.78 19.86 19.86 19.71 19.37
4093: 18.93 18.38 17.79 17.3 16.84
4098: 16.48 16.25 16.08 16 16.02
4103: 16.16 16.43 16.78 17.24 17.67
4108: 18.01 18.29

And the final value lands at 1.7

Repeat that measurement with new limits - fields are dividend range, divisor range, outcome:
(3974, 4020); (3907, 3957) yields 1.51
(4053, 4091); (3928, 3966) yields 1.79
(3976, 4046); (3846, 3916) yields 1.57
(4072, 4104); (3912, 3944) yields 1.82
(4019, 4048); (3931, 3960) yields 1.72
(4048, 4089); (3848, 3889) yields 1.75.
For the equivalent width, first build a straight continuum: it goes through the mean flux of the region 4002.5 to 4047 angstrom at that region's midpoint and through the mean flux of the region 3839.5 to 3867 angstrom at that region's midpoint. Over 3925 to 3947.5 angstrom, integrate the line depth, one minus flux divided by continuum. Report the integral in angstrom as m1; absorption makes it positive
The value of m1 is 8.3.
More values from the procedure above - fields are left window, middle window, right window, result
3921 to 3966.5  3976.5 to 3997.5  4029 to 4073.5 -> -3.4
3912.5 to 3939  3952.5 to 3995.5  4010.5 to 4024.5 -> 6.5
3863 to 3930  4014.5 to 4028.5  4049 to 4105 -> -3.0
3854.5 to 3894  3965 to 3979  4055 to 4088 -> 4.9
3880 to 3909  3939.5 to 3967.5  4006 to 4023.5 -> 6.3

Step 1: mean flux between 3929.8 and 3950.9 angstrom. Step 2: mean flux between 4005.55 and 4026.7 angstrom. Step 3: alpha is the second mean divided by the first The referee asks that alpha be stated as 1.9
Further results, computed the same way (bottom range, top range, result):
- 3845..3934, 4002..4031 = 1.60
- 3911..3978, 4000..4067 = 1.66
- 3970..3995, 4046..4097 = 1.27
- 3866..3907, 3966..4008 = 1.22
